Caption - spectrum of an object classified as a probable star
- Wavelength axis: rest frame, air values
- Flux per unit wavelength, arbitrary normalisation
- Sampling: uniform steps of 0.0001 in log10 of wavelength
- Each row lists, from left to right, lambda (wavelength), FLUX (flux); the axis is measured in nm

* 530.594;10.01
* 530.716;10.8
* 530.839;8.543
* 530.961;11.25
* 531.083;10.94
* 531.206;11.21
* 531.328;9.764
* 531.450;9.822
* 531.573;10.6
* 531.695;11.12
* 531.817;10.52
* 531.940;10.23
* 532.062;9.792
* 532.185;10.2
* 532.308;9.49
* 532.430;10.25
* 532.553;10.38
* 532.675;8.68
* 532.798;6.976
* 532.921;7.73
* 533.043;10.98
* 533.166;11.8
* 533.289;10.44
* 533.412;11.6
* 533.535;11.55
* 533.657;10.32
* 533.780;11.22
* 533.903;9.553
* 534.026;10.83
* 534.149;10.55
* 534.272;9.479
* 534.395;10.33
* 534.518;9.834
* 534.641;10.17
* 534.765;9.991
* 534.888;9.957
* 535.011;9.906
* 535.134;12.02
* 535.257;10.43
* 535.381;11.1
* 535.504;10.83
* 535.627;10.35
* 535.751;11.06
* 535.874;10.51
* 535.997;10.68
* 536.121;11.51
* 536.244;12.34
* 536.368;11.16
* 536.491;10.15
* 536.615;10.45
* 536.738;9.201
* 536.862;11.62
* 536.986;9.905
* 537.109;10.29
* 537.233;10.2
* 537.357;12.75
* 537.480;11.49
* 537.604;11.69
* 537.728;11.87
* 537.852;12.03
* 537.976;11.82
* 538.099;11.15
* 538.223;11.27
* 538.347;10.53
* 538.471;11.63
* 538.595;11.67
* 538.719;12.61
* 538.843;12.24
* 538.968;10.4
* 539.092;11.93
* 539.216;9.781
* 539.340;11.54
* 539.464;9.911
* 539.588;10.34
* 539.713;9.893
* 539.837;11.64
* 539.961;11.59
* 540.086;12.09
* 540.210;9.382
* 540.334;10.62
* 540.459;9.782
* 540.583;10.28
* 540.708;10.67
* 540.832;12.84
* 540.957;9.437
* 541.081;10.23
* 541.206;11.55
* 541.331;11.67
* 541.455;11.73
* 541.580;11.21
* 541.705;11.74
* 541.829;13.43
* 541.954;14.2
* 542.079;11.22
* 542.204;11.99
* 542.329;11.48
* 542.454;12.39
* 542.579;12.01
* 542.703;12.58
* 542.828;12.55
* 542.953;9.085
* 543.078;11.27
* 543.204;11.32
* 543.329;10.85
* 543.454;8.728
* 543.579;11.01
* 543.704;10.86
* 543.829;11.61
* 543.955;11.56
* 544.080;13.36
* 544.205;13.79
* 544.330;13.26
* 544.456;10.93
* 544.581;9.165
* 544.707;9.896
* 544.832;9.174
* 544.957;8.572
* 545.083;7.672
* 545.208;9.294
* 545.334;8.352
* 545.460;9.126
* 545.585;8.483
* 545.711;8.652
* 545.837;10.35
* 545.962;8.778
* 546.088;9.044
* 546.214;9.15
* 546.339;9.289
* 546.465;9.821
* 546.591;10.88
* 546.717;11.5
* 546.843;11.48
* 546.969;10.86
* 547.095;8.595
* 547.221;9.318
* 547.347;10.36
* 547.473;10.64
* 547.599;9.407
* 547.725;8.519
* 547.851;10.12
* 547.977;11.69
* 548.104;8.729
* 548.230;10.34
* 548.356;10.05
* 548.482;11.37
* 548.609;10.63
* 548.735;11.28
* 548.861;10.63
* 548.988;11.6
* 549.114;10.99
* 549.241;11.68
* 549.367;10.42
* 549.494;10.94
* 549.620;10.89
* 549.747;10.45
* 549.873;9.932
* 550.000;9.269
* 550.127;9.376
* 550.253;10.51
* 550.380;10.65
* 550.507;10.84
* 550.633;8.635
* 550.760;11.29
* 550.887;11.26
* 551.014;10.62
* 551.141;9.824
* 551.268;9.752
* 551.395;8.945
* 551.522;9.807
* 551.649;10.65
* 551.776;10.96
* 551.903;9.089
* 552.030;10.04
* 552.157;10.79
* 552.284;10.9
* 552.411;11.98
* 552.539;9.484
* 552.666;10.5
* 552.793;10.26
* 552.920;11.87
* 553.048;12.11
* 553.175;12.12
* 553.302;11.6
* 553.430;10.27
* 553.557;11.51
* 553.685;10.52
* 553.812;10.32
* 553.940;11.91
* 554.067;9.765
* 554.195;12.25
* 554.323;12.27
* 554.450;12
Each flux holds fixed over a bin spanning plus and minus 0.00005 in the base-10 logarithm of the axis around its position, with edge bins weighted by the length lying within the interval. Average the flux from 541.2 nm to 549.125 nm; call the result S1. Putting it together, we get 10.6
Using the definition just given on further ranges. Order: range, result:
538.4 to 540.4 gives 11.1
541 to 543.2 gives 11.8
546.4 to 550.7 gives 10.4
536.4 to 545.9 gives 11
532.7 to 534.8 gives 10.2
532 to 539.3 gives 10.7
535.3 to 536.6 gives 10.9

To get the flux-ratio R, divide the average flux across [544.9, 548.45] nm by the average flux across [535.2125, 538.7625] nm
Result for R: 0.9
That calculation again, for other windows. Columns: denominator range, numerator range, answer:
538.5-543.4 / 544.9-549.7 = 0.88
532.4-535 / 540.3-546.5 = 1.06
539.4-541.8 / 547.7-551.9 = 0.95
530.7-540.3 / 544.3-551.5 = 0.94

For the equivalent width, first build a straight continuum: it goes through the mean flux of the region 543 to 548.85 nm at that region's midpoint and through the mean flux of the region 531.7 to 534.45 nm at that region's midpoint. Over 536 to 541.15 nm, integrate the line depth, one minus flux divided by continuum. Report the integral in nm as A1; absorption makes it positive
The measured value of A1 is -0.429 nm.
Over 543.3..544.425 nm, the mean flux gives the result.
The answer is 11.7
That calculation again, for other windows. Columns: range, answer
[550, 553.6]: 10.5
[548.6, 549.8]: 11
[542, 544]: 11.3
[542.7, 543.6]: 10.8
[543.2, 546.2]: 10.1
